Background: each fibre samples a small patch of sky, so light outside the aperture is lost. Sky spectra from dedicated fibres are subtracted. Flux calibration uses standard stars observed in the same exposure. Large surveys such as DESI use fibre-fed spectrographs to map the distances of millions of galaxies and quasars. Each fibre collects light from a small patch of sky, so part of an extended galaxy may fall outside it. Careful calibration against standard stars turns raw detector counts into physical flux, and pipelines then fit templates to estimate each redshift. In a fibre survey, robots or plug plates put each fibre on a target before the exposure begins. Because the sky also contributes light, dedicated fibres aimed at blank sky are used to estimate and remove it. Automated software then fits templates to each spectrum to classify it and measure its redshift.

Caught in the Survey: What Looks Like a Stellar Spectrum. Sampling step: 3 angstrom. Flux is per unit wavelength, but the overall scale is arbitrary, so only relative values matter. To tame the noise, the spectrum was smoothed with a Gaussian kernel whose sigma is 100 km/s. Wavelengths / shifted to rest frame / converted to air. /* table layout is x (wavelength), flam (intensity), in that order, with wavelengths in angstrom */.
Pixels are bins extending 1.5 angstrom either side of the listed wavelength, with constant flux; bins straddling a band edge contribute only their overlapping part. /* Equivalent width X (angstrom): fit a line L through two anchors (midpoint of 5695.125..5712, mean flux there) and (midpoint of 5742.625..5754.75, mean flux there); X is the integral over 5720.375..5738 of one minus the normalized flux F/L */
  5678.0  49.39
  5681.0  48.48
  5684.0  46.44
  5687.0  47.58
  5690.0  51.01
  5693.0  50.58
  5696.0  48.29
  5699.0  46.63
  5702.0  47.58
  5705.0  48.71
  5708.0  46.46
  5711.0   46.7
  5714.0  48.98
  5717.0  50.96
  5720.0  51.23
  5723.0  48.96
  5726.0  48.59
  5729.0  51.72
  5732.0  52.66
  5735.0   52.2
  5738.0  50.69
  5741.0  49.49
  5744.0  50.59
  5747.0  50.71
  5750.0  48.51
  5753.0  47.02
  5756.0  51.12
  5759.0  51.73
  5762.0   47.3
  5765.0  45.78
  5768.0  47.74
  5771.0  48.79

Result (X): -0.87 angstrom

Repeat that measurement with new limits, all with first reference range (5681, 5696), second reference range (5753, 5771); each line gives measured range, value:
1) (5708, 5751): -1.2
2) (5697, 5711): 0.4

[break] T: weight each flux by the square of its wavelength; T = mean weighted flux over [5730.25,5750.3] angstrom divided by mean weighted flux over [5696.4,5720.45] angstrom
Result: 1.06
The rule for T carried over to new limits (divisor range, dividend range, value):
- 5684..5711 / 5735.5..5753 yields 1.05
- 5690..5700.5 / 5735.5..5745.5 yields 1.05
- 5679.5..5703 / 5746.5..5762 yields 1.05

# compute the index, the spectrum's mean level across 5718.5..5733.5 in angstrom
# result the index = 50.6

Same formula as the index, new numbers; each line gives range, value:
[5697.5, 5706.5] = 47.6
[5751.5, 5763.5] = 49.3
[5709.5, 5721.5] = 49.5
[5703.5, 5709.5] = 47.6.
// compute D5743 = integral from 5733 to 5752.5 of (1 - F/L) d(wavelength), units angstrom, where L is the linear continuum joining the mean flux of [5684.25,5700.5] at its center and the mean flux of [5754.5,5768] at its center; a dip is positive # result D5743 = -0.6 angstrom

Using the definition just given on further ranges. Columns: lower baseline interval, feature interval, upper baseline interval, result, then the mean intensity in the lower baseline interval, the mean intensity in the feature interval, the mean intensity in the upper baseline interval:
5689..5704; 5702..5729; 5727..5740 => 0.7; 48.7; 48.9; 51.6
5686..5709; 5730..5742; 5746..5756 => -0.6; 48.4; 51.4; 49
